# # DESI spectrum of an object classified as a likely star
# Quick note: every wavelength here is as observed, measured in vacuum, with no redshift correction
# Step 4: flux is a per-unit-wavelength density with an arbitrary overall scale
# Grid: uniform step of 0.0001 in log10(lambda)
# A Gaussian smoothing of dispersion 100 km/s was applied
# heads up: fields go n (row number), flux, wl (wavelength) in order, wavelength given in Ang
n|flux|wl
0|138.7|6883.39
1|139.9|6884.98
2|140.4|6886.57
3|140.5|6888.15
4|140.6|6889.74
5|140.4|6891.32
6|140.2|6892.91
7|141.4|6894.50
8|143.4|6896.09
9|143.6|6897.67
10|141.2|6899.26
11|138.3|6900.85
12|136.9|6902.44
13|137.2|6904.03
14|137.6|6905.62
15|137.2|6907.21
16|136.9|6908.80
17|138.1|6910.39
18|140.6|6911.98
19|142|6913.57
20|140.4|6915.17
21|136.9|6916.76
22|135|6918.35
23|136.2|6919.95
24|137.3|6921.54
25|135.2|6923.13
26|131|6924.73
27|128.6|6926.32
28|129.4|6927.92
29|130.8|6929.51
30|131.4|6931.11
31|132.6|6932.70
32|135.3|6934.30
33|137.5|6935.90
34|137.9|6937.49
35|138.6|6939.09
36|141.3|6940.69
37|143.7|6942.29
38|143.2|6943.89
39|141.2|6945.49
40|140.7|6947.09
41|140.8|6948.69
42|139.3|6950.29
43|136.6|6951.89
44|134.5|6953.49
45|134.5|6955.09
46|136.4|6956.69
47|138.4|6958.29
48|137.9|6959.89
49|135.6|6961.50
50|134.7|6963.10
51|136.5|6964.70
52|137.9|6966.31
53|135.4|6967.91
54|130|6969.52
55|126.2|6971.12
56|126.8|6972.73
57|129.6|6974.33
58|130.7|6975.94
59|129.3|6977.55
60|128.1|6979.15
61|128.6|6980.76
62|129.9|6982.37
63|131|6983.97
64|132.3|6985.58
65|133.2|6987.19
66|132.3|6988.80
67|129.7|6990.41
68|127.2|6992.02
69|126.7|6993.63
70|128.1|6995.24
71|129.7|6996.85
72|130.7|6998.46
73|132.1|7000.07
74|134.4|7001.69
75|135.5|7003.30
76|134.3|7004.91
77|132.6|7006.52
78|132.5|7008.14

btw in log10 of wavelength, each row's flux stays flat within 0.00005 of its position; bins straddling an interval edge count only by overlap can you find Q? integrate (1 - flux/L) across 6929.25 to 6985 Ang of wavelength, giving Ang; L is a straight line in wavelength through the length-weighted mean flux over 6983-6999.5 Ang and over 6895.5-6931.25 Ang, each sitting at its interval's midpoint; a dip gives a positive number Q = -0.8 Ang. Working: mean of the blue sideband 137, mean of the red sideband 130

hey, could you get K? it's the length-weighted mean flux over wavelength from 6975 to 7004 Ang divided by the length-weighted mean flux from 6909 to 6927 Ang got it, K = 0.96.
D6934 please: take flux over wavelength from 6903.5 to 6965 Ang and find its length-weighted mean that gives 137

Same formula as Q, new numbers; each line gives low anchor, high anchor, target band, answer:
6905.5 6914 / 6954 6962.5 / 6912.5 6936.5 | 0.59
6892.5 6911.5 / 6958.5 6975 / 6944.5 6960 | -0.40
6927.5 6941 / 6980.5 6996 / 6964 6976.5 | 0.00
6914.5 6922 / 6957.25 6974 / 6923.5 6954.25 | -0.19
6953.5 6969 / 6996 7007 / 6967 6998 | 1.06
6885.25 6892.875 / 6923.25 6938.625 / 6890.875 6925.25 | -0.38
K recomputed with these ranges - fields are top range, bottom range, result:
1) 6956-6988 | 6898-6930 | 0.97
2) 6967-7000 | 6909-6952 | 0.95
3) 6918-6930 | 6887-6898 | 0.94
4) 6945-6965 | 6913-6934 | 1.02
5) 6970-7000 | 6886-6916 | 0.93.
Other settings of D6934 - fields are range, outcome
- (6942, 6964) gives 138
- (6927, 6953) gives 137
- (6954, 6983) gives 133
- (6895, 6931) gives 137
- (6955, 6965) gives 136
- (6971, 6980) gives 129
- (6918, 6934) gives 133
